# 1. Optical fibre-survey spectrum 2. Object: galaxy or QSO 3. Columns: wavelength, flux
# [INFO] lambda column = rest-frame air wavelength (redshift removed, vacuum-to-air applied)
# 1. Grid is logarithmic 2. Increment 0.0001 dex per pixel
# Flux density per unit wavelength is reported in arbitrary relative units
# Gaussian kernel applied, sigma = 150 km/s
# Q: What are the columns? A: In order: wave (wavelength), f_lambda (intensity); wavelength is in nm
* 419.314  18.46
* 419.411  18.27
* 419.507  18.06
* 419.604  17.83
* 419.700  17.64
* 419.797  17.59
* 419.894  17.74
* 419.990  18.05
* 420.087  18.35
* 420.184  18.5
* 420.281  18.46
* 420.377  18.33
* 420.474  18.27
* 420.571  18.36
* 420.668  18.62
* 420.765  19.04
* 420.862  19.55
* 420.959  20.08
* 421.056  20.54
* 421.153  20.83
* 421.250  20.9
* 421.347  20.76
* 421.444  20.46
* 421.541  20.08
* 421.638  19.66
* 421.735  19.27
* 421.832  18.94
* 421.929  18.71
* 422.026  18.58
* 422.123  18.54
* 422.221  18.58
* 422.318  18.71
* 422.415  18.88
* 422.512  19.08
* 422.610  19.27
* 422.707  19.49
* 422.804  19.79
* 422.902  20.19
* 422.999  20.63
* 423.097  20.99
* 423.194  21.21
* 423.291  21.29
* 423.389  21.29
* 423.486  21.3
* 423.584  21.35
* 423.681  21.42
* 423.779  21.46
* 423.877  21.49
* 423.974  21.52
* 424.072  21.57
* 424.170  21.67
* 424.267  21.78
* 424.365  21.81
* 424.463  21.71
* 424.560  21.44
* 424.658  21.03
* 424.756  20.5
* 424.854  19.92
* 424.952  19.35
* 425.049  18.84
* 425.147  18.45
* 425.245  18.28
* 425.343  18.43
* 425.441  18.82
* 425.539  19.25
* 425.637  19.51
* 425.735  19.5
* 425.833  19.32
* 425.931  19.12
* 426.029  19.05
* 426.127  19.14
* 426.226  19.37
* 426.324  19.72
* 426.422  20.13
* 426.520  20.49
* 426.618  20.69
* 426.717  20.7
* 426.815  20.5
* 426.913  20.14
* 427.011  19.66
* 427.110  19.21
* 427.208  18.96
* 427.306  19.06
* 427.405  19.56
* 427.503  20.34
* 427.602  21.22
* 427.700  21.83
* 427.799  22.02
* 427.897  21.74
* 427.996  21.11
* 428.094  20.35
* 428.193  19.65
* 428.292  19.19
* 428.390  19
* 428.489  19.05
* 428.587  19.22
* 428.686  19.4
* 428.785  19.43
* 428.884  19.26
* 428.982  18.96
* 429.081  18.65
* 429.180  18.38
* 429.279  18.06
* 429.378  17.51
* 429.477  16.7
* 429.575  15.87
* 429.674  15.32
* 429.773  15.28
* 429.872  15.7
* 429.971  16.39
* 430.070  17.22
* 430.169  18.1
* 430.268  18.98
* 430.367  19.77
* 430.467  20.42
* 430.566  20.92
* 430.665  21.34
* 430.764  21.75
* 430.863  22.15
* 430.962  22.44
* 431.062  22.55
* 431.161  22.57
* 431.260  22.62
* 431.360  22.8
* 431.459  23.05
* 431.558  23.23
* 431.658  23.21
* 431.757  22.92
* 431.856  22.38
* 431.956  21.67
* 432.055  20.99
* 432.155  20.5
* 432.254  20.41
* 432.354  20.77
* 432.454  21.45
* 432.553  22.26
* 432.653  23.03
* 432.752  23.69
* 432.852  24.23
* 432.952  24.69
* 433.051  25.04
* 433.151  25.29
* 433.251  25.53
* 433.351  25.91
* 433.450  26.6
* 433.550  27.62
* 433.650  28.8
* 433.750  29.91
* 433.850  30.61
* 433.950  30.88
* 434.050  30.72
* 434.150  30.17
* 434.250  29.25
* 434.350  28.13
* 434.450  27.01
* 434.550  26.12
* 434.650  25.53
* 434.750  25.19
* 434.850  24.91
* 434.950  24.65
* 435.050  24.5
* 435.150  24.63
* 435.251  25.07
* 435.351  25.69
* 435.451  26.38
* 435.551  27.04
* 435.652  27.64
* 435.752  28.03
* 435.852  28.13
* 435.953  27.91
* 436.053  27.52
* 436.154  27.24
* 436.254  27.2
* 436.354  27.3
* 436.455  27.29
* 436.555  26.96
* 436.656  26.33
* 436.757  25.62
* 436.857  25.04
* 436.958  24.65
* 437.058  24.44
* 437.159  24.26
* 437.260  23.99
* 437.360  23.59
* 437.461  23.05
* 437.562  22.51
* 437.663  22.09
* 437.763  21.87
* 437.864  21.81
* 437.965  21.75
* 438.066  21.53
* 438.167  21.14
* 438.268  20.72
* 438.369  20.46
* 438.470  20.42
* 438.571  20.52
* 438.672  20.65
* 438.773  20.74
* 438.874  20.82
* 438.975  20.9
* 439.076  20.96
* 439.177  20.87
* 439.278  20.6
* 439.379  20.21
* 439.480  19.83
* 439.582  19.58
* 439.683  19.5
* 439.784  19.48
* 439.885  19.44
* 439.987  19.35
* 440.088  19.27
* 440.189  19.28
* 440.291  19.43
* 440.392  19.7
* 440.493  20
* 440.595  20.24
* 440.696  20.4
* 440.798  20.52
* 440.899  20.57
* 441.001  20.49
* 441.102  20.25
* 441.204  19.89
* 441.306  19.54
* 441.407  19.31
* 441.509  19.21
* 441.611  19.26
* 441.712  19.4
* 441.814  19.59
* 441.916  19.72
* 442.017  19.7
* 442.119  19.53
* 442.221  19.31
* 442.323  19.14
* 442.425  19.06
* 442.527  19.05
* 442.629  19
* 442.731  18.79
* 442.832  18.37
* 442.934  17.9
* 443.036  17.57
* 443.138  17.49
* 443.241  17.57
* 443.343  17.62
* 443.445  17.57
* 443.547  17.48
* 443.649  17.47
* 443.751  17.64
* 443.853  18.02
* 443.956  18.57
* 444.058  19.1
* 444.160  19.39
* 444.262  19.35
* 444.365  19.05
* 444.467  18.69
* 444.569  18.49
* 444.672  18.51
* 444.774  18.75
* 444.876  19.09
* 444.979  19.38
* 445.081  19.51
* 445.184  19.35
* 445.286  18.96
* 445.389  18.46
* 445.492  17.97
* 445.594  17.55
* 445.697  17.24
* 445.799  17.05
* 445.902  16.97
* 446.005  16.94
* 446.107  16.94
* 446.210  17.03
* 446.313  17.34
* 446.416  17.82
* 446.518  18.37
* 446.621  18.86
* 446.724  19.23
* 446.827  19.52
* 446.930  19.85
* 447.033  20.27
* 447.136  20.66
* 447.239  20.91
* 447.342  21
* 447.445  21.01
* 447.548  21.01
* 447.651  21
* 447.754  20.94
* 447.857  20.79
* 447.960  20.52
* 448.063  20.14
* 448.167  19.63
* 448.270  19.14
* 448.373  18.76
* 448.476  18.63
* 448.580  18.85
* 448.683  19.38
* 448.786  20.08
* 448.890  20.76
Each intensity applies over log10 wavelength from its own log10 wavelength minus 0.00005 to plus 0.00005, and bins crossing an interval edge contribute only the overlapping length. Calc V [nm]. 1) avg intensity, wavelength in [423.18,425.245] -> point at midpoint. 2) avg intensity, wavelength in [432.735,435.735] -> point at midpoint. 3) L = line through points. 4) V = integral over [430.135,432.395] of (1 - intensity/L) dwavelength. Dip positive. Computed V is 0.31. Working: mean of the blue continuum 20.9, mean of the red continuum 26.8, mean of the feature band 21.6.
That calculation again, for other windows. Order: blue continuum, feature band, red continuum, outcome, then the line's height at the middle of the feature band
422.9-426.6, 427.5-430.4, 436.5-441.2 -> 0.27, 20.7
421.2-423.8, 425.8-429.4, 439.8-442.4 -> 0.04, 19.9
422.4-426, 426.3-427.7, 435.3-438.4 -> 0.08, 21.3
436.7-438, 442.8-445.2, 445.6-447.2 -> 0.15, 19.6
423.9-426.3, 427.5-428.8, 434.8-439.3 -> 0.05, 21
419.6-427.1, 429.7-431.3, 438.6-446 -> -0.02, 19.5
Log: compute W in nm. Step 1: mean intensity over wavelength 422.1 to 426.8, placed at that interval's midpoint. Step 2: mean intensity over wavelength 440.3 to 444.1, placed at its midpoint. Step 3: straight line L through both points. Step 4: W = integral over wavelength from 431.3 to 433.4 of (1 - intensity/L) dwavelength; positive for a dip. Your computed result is -0.359 nm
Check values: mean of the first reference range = 20.1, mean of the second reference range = 19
